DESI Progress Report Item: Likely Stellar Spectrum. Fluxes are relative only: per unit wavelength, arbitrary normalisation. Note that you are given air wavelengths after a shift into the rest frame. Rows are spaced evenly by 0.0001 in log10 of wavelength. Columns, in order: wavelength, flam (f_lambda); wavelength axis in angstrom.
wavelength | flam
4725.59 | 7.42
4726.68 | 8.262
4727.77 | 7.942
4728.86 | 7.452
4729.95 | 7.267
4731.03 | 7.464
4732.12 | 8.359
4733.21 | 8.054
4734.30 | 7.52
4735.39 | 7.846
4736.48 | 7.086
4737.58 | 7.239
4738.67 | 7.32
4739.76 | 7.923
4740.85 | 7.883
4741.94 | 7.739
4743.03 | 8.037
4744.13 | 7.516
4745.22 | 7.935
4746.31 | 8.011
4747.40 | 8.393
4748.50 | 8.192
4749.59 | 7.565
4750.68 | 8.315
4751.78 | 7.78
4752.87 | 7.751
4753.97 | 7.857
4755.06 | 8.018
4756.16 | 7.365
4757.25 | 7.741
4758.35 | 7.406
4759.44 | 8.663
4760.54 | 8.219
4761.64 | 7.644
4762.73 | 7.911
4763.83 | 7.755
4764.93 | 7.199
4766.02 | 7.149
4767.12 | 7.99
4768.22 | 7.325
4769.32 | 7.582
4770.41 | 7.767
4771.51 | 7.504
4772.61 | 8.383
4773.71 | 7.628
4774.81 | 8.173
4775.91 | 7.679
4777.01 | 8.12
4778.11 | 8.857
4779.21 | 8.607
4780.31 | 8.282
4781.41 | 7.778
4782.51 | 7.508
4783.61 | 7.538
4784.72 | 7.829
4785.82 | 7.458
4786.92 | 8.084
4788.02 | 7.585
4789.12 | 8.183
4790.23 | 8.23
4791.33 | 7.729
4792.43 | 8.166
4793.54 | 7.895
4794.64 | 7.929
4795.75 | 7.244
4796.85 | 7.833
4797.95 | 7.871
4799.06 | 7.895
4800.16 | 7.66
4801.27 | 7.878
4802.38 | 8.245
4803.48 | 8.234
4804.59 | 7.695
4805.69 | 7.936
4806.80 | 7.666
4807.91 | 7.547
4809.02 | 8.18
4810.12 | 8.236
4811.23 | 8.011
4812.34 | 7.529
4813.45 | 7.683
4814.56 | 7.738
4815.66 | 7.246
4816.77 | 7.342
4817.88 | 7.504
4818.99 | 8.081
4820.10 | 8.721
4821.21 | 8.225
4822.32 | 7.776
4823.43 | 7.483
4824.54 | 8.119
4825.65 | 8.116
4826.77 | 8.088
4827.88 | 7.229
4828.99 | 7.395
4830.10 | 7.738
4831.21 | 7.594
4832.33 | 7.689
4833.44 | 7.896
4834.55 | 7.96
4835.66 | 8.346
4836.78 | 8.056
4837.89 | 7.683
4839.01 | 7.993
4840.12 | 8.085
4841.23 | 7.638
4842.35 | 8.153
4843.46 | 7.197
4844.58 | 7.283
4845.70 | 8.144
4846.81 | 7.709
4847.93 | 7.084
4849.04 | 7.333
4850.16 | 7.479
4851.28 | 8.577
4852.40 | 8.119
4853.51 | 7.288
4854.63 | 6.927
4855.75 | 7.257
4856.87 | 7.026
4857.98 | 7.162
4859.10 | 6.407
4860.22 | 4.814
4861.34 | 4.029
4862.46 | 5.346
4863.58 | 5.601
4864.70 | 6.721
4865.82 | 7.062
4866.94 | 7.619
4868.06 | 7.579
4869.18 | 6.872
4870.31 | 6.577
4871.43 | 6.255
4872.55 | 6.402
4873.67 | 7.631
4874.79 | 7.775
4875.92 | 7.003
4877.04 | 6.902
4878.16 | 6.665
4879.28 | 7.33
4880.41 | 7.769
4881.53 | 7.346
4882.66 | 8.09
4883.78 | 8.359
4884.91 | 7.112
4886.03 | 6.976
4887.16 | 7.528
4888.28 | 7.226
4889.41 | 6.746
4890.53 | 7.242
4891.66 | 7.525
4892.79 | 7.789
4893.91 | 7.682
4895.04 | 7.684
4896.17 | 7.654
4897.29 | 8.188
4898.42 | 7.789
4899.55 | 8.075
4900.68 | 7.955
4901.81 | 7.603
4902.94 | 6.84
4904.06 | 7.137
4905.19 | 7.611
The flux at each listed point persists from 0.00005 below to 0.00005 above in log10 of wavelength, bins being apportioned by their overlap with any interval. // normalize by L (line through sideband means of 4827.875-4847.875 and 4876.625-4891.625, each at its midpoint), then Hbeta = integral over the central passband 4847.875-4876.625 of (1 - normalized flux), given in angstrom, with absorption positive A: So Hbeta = 2.7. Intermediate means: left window 7.76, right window 7.34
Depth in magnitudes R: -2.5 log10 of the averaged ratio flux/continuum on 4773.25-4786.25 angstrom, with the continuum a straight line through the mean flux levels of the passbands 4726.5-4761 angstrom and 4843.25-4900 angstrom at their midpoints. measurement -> -0.05 mag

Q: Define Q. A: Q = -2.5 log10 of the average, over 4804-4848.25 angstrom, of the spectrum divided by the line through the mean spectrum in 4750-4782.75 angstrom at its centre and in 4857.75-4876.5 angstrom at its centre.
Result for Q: -0.11 mag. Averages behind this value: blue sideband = 7.87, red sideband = 6.51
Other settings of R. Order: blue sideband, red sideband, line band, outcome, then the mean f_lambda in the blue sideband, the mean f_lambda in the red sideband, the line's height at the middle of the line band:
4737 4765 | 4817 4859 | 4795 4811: -0.01 mag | 7.83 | 7.72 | 7.76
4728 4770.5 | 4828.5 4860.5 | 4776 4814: -0.04 mag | 7.75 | 7.54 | 7.65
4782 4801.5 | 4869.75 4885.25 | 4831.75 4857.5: -0.03 mag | 7.8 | 7.23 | 7.45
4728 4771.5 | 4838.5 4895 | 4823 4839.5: -0.07 mag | 7.75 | 7.17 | 7.35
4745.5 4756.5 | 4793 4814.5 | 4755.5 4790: 0.01 mag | 7.93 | 7.85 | 7.9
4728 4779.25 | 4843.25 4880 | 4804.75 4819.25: -0.06 mag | 7.81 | 6.94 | 7.34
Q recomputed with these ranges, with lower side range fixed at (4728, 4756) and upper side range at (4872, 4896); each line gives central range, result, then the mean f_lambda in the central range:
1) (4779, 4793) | -0.04 mag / 7.9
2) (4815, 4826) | -0.04 mag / 7.86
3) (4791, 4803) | -0.03 mag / 7.85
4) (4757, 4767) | 0.00 mag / 7.75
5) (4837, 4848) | -0.03 mag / 7.73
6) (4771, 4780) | -0.06 mag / 8.12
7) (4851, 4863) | 0.13 mag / 6.59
